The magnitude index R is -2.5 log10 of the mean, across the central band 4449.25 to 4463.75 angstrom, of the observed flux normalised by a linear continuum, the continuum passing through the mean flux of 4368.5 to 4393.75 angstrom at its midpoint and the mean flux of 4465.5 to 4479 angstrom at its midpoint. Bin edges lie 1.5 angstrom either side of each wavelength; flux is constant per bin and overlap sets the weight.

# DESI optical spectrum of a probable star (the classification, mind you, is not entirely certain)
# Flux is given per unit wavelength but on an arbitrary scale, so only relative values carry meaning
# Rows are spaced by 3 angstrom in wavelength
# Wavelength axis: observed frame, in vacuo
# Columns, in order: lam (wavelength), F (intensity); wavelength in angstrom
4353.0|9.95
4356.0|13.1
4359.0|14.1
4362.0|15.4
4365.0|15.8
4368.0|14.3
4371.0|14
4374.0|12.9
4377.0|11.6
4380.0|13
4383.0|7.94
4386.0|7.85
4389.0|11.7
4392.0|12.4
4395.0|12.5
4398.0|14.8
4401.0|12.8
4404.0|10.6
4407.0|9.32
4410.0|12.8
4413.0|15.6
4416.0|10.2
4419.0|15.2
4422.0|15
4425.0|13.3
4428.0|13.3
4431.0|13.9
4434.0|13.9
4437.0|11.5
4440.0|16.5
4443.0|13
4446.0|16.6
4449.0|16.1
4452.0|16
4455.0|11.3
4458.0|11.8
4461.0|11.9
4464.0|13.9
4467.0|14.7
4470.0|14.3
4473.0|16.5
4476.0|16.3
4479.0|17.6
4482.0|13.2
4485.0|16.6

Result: 0.14 mag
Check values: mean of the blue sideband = 11.5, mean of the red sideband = 15.7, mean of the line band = 13.1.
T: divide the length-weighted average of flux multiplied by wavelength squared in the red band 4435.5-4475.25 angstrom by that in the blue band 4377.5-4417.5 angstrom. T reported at 1.25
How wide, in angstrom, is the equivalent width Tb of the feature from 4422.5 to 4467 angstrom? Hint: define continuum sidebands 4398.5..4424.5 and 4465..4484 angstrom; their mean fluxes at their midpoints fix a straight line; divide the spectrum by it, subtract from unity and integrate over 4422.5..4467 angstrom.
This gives 1.0 angstrom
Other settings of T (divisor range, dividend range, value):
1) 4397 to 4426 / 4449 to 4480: 1.15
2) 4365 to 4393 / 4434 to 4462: 1.20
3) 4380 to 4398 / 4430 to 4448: 1.32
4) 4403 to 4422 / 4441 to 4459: 1.16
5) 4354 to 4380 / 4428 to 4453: 1.09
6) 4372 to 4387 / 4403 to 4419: 1.13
